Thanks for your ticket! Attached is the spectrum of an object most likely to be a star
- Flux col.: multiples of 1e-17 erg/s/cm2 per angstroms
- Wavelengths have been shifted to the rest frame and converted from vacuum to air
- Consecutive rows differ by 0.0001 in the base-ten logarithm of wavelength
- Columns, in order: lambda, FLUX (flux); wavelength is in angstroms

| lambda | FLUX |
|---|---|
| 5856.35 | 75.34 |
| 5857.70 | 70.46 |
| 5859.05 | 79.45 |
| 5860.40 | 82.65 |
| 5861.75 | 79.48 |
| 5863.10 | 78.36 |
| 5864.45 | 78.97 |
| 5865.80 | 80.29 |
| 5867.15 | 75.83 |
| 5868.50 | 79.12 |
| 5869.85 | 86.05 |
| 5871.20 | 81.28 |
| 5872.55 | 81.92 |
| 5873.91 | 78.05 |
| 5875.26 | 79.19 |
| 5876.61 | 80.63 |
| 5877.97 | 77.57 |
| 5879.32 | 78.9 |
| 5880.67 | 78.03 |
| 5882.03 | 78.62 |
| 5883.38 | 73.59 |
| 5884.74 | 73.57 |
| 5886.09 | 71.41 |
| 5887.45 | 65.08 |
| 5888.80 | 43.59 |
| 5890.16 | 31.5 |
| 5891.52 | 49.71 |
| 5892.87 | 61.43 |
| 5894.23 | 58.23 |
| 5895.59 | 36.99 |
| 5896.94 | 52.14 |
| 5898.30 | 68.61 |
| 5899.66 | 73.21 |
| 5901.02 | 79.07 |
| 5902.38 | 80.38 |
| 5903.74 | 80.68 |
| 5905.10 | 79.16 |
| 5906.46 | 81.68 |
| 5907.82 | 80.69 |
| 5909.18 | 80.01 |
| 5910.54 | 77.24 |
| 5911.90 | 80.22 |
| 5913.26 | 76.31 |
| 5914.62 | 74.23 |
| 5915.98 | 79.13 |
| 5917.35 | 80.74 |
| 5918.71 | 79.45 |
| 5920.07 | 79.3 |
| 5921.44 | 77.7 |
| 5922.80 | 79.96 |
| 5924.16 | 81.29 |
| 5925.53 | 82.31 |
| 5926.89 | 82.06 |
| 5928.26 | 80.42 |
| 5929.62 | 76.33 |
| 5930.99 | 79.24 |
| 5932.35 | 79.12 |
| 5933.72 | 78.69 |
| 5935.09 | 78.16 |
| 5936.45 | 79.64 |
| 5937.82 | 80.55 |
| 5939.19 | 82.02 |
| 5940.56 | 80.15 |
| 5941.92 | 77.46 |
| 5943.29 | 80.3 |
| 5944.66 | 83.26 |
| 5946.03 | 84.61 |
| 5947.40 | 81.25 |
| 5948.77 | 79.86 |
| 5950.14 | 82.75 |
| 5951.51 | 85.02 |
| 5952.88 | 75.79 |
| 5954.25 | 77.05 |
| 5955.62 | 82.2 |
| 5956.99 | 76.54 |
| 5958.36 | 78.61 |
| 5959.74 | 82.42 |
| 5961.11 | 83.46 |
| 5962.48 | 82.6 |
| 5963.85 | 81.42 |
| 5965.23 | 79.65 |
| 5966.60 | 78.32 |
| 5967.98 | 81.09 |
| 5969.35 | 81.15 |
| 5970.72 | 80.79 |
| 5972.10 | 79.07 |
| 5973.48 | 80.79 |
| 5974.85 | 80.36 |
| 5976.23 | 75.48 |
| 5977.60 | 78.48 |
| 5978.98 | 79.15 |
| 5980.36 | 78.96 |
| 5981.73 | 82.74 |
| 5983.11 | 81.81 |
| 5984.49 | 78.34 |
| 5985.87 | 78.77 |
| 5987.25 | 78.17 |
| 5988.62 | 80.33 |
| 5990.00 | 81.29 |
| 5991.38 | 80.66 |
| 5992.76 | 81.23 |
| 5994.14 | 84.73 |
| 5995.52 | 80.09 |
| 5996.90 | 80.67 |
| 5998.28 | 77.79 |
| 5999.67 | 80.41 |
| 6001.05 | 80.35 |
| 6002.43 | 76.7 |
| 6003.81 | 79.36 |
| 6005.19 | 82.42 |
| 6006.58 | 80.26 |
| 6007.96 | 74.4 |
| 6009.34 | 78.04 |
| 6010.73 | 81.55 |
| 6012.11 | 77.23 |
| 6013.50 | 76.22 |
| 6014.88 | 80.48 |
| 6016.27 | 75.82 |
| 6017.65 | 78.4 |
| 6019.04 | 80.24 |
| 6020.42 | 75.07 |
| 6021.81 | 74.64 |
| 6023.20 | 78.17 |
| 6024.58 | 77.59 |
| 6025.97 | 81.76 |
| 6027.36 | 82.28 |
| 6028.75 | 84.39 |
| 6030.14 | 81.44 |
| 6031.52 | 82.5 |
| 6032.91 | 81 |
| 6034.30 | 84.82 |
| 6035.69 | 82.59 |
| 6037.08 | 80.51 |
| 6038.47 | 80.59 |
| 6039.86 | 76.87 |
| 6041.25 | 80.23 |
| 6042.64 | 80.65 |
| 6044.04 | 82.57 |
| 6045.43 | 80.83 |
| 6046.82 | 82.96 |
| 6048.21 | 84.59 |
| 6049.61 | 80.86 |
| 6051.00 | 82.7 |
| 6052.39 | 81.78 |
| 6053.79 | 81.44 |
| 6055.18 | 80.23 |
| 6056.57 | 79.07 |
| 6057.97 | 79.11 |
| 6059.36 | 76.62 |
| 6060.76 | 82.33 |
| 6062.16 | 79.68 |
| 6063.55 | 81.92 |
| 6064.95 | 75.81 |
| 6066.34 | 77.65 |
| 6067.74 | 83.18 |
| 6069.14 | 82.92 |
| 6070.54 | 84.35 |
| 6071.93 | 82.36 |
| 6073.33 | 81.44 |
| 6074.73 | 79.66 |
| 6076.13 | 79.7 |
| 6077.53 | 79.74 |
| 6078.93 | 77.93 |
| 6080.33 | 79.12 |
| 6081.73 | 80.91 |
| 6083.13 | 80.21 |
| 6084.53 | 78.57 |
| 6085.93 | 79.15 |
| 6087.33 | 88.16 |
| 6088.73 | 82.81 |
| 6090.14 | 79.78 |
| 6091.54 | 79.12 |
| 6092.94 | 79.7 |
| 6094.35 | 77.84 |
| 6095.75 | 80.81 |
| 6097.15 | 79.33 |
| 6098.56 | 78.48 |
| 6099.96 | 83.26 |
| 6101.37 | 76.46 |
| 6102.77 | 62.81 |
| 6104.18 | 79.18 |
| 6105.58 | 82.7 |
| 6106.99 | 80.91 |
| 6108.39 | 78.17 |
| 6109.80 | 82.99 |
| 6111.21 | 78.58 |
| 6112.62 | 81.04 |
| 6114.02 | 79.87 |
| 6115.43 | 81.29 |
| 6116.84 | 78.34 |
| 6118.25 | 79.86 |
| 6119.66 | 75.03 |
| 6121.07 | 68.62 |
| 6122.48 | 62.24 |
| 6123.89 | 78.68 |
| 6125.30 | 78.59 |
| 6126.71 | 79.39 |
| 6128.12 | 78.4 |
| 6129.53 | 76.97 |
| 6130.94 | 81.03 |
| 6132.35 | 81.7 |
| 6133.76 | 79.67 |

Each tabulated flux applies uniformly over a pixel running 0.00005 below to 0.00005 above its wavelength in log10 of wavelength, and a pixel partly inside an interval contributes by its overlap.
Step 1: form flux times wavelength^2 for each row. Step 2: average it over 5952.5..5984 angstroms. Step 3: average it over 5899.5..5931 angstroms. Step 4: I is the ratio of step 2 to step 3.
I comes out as 1.03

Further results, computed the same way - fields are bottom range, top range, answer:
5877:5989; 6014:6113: 1.09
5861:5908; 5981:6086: 1.18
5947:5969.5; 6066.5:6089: 1.05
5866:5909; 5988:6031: 1.17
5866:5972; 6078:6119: 1.11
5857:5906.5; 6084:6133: 1.18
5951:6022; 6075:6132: 1.03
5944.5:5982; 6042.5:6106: 1.04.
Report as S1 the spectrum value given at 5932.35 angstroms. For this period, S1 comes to 79.12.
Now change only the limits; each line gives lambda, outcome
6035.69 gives 82.59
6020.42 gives 75.07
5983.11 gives 81.81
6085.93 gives 79.15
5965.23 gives 79.65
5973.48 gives 80.79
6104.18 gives 79.18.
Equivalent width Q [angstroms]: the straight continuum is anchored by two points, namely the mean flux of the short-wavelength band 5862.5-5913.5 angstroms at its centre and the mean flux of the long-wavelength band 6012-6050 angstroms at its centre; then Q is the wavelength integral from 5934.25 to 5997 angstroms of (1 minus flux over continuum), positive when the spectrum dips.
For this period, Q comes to -3.12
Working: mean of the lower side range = 72.3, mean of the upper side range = 80.2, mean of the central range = 80.4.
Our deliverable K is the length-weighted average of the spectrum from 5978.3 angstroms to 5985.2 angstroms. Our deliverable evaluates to 80.2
